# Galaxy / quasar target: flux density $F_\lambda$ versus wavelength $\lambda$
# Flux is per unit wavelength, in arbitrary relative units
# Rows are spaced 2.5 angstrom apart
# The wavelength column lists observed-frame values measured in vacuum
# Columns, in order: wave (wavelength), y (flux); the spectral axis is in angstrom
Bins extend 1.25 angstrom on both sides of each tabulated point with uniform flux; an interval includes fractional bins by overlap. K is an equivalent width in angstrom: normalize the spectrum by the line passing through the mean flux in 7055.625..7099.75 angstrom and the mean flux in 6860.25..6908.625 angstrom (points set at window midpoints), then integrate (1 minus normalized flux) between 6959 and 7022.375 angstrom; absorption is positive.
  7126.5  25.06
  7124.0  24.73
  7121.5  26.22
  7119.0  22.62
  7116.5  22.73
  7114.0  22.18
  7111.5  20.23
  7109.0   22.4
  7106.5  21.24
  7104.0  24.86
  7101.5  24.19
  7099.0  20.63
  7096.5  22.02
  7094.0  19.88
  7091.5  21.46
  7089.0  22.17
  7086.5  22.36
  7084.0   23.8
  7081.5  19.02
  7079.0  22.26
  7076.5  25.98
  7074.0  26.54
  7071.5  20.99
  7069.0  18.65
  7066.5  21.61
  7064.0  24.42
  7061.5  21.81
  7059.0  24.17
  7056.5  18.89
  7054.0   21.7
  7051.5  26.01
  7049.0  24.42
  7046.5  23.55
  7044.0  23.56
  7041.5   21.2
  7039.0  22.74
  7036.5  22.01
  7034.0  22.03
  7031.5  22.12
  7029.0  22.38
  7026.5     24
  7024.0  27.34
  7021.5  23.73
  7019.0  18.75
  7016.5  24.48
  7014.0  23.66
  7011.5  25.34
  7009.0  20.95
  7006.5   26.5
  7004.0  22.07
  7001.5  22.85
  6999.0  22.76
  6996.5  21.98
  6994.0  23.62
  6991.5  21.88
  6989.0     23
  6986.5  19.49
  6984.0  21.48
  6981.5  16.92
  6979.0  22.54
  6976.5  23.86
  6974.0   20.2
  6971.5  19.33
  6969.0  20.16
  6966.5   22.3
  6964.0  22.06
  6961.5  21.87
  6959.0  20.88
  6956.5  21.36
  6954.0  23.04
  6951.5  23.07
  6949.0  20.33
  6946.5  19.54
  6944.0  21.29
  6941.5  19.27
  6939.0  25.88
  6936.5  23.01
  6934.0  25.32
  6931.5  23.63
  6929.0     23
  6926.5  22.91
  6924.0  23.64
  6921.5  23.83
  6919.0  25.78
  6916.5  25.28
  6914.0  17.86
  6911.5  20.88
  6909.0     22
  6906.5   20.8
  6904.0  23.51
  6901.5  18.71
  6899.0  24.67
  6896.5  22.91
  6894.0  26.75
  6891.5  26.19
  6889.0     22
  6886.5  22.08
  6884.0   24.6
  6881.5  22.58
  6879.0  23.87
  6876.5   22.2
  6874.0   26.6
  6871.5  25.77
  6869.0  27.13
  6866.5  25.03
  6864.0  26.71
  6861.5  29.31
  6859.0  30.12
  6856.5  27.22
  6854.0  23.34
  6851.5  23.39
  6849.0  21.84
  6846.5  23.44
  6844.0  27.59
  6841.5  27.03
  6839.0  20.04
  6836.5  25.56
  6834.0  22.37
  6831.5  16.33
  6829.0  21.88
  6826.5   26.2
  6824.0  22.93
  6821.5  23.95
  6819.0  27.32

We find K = 2.77 angstrom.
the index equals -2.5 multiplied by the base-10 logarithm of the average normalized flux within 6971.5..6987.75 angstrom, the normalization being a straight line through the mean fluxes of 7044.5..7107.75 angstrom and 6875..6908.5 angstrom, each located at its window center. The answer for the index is 0.11 mag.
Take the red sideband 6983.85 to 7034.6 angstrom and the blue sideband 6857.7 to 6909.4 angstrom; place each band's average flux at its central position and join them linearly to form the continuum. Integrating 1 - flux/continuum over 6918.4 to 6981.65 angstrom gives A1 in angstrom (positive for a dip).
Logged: 4.0 angstrom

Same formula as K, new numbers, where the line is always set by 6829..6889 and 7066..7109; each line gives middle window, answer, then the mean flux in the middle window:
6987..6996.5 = 0.28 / 22.5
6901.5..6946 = 2.15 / 22.6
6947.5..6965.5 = 1.31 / 21.8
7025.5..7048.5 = 0.05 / 22.7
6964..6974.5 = 1.20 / 20.7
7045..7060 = -0.36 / 23.1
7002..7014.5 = -0.36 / 23.7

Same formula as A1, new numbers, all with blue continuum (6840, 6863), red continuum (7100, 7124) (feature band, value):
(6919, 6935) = 0.8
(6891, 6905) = 0.9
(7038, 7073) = 1.8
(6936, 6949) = 1.7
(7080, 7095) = 1.2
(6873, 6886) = 0.9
